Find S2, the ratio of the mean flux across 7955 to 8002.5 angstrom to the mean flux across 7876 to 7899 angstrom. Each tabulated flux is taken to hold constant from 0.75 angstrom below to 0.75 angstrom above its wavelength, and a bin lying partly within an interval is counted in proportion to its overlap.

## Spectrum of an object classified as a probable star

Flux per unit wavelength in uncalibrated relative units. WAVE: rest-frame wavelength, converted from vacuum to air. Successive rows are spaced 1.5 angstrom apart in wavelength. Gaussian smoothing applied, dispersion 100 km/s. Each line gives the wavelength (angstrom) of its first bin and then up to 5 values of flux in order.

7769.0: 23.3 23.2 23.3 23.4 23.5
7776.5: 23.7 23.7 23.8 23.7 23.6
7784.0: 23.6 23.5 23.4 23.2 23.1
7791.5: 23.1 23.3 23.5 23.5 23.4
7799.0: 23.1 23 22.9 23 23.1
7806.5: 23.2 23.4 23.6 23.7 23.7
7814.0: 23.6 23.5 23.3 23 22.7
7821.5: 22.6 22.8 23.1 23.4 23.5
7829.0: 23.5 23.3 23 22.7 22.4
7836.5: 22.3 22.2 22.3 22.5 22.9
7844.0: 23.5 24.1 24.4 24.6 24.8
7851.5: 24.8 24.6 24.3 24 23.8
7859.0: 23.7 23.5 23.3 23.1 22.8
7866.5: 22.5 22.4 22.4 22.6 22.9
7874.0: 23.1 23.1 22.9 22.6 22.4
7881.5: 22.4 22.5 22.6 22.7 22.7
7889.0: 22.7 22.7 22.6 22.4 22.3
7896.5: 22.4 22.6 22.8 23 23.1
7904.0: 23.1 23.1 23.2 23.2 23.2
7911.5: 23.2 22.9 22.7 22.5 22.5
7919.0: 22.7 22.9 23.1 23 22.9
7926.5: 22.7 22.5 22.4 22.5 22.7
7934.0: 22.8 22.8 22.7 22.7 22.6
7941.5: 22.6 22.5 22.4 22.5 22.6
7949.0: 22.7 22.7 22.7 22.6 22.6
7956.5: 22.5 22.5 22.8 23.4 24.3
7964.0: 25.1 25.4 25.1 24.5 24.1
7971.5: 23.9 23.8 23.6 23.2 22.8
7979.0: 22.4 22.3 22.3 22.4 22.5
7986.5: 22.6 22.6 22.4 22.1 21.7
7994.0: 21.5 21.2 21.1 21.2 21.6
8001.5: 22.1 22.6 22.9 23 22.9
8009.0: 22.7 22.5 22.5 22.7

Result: 1.01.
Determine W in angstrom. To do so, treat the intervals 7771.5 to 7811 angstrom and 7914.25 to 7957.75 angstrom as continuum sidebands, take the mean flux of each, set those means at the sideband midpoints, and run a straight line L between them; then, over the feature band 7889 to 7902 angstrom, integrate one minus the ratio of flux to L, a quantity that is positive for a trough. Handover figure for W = 0.1 angstrom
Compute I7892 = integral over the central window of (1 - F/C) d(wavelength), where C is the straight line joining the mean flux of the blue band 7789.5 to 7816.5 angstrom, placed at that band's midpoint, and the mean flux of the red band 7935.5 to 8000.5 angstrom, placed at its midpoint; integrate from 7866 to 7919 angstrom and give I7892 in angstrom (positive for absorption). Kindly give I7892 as 0.7 angstrom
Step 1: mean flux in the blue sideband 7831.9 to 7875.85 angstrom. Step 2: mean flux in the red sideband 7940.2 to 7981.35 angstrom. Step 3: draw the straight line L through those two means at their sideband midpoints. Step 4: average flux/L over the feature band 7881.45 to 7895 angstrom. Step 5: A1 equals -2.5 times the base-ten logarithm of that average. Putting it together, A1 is 0.03 mag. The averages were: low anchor 23.3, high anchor 23.2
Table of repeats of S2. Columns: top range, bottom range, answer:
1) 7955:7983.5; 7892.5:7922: 1.03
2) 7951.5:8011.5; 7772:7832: 0.98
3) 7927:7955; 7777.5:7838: 0.97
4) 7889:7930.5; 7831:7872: 0.98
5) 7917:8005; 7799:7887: 0.98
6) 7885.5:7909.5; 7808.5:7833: 0.98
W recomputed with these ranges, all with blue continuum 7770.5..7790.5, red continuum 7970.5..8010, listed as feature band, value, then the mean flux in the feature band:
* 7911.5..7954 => 0.1 angstrom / 22.7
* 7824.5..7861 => -0.5 angstrom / 23.5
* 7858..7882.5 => 0.2 angstrom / 22.9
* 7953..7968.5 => -0.8 angstrom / 23.7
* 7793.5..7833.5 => 0.2 angstrom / 23.2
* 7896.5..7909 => 0.0 angstrom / 23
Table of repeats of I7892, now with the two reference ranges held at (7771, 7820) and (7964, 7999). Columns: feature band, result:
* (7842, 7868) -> -0.6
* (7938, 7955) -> 0.3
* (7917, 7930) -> 0.2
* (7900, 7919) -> 0.1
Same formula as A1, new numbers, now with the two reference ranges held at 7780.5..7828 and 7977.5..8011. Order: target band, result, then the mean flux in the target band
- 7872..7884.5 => 0.01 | 22.7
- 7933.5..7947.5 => 0.00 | 22.6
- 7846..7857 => -0.07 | 24.5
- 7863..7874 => 0.01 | 22.7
